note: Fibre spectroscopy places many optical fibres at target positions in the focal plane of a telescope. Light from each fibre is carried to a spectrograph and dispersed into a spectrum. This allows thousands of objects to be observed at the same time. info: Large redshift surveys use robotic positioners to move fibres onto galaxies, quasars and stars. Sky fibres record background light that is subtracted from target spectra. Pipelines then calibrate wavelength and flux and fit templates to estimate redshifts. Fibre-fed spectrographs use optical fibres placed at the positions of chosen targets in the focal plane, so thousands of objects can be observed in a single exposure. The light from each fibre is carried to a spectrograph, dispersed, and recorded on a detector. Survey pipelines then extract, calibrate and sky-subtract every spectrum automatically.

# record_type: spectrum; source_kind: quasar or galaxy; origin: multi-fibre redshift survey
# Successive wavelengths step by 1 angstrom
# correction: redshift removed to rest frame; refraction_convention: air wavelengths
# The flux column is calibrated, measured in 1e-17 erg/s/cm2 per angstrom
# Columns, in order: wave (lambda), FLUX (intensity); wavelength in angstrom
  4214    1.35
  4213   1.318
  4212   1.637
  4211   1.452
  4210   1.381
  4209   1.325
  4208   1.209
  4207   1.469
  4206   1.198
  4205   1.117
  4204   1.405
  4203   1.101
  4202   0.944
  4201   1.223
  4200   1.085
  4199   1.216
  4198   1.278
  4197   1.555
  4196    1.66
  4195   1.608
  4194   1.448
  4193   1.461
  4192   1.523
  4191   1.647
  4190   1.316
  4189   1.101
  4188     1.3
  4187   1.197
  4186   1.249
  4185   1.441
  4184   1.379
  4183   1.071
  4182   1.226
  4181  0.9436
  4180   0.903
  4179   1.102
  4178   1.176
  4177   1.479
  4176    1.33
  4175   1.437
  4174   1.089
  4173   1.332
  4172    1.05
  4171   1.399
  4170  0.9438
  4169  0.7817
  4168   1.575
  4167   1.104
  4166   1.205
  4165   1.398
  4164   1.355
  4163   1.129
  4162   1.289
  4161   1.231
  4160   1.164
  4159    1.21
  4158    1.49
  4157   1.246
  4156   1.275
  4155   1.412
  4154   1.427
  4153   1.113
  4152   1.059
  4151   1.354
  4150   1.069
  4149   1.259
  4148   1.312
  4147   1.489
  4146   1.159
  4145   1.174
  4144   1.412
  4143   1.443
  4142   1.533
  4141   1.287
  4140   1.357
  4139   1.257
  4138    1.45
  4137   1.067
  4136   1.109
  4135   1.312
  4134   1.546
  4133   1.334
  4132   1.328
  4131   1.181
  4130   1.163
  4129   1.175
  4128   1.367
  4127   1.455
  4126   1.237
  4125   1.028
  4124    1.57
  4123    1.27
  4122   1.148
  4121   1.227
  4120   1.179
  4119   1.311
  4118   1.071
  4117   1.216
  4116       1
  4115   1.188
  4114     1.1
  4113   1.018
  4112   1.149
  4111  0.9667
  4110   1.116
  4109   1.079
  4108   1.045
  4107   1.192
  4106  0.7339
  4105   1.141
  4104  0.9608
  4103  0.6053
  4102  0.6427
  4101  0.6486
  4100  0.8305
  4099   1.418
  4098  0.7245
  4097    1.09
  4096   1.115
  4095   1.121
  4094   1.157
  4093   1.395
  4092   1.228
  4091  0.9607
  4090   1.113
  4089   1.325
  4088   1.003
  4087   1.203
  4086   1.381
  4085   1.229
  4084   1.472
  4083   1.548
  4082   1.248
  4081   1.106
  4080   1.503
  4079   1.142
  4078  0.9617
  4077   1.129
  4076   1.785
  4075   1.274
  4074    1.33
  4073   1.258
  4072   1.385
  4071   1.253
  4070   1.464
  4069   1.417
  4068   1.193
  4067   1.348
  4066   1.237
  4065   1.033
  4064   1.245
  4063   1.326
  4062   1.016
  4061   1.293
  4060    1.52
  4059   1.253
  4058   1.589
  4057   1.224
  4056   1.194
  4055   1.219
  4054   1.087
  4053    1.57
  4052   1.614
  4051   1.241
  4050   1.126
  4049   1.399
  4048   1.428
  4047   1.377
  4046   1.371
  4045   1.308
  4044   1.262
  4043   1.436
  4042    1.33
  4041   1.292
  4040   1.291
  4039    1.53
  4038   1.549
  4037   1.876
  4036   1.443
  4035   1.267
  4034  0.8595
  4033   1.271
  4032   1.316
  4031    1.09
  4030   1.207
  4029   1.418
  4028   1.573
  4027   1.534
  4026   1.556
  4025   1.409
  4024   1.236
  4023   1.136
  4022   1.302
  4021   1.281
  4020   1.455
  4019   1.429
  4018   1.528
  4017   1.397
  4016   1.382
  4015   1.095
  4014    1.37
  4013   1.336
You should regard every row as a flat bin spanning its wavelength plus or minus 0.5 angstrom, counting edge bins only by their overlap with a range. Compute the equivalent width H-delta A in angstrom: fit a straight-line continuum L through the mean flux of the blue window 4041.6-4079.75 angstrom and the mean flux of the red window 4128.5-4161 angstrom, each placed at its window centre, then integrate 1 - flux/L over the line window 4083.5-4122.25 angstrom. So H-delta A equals 6.2 angstrom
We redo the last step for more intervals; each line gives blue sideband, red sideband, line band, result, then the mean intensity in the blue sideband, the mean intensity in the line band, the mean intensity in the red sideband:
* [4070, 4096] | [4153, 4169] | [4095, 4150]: 4.40 angstrom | 1.26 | 1.17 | 1.28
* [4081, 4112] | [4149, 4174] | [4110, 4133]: -1.07 angstrom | 1.09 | 1.2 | 1.23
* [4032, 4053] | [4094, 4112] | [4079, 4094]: -2.41 angstrom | 1.37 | 1.26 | 0.977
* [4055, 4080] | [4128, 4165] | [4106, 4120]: 2.03 angstrom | 1.29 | 1.1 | 1.29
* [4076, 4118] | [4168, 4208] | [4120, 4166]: -3.72 angstrom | 1.11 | 1.28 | 1.26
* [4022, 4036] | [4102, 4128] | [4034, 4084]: -3.69 angstrom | 1.3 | 1.33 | 1.12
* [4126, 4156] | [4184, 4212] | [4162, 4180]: 1.31 angstrom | 1.3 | 1.22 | 1.34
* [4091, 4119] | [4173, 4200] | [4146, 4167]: -1.01 angstrom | 1.04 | 1.27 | 1.31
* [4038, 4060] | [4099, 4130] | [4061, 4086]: -0.74 angstrom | 1.35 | 1.29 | 1.1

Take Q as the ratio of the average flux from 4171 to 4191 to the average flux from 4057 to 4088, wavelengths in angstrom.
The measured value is 0.95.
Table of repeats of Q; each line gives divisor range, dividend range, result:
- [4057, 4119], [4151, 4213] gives 1.09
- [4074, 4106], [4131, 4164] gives 1.13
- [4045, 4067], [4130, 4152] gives 0.99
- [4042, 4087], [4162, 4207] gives 0.96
